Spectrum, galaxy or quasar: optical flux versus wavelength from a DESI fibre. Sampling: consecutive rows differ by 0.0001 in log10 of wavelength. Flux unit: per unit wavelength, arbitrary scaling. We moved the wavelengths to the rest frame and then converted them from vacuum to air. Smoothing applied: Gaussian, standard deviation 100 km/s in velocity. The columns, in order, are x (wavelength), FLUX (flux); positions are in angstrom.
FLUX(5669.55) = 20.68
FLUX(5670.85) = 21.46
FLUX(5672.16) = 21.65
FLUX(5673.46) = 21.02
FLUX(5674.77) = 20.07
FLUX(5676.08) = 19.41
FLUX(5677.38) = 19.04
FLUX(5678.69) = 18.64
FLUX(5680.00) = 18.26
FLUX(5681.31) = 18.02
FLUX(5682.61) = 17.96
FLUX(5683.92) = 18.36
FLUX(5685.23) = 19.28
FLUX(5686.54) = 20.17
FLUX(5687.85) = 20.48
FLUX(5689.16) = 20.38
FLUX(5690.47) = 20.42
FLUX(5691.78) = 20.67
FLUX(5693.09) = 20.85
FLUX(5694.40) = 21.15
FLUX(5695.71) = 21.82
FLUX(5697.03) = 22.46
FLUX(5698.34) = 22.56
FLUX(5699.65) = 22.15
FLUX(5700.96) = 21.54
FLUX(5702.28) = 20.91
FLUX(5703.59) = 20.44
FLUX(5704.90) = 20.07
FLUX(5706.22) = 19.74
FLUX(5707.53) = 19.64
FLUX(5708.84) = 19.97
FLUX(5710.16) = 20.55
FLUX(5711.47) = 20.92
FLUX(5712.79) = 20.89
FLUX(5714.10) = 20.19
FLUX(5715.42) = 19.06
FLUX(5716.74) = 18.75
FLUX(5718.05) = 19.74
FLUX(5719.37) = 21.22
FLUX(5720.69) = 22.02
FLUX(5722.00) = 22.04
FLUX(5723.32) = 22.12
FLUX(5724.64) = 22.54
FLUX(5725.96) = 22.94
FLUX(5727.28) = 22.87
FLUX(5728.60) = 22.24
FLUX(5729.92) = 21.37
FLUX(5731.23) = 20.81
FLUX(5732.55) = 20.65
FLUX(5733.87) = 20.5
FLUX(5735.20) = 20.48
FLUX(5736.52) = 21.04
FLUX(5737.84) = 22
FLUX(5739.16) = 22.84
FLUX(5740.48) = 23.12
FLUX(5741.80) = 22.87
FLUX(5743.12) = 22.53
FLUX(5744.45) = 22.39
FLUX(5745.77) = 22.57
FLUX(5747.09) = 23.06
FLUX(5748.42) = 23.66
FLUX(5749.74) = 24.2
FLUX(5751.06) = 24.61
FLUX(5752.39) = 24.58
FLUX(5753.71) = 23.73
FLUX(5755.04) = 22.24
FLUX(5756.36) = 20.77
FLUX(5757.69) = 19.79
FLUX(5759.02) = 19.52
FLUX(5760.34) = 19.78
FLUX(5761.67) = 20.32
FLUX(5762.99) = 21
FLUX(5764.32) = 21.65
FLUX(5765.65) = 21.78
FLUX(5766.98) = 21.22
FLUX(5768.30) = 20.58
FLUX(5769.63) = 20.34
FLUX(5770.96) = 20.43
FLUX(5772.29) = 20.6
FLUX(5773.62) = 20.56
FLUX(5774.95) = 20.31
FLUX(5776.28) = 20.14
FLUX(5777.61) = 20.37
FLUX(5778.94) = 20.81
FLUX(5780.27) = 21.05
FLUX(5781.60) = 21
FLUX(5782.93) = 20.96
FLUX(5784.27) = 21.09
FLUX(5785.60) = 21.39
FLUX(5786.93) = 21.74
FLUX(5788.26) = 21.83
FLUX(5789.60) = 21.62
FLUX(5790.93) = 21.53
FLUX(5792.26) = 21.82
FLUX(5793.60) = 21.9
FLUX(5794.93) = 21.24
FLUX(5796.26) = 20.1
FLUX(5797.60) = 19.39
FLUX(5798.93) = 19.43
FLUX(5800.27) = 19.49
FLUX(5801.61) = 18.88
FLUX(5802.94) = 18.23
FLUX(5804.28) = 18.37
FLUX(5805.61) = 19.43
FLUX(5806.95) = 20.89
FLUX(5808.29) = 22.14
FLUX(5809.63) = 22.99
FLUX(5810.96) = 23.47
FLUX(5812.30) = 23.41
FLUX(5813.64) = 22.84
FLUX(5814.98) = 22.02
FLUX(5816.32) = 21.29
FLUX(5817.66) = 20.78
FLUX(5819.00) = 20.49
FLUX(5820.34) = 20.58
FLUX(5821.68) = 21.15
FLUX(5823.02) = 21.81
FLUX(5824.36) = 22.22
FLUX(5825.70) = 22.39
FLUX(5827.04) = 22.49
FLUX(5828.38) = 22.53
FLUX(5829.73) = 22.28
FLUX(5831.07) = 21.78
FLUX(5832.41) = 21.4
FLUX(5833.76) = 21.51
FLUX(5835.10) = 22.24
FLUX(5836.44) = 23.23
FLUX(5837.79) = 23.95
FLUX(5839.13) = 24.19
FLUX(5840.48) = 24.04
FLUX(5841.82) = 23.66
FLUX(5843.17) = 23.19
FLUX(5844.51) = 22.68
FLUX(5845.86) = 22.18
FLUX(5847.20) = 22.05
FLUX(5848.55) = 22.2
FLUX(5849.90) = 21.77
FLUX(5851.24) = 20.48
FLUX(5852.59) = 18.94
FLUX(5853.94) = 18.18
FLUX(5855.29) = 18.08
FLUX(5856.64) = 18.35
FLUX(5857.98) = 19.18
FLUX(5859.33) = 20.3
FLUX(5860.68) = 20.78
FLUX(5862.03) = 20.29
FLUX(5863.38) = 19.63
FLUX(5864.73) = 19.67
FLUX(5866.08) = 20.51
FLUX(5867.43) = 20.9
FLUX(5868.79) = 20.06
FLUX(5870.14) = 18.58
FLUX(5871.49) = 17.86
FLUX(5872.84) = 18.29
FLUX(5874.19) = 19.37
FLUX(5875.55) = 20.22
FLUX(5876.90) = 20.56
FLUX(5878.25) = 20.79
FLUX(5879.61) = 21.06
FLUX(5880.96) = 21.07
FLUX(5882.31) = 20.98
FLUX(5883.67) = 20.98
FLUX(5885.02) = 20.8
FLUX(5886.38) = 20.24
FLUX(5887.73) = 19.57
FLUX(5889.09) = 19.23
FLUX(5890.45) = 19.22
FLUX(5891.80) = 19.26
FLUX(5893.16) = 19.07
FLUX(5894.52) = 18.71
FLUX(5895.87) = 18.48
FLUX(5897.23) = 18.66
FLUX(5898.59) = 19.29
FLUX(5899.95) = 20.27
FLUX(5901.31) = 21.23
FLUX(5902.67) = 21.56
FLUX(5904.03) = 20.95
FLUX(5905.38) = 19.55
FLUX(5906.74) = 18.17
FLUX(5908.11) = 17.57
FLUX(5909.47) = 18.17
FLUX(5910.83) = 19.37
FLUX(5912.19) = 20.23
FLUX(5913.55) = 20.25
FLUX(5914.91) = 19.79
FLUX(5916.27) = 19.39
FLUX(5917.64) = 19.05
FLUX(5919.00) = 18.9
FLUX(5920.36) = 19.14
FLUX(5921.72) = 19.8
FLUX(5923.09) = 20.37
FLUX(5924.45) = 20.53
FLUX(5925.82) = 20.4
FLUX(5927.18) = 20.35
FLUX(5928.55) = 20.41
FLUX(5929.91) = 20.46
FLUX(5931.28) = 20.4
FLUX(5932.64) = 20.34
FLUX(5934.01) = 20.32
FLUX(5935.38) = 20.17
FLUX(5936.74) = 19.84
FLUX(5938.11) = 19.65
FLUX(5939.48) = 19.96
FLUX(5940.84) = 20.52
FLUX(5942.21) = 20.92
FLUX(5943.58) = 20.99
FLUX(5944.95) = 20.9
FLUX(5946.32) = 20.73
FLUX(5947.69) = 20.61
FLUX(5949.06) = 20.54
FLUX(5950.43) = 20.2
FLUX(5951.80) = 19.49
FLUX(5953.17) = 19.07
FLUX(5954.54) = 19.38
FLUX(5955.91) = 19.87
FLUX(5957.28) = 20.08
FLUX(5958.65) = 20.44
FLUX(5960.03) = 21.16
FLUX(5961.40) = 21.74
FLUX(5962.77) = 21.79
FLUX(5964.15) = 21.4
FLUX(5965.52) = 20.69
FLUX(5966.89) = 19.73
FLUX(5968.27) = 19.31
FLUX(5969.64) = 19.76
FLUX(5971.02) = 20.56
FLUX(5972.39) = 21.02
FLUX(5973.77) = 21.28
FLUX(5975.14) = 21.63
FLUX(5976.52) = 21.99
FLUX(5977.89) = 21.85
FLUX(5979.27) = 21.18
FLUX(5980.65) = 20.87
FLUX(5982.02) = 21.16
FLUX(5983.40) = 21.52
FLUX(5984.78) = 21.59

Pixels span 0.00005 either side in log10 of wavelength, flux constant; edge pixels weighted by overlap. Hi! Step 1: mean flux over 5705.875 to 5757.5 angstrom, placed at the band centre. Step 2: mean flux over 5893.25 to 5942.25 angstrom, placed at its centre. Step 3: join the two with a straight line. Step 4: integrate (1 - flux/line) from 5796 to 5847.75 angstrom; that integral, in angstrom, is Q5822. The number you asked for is -2.26 angstrom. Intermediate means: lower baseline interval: 21.7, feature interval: 21.7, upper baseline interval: 19.8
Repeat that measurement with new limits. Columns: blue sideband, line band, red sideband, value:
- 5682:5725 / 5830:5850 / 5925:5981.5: -2.1 angstrom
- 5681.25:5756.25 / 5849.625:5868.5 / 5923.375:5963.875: 0.9 angstrom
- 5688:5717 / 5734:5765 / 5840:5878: -2.2 angstrom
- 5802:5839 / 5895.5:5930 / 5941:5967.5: 2.0 angstrom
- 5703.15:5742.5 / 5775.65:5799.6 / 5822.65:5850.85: 1.1 angstrom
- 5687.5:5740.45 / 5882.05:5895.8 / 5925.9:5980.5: 0.6 angstrom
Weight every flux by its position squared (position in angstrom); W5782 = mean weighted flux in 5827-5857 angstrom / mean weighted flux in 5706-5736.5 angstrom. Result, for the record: 1.1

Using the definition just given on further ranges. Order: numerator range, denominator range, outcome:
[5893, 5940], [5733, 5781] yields 0.97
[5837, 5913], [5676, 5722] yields 1.06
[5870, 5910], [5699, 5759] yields 0.96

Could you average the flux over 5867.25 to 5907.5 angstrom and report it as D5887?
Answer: 19.8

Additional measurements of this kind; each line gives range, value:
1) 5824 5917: 20.5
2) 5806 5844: 22.3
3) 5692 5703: 21.6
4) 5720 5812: 21.4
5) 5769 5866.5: 21.2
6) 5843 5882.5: 20.2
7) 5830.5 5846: 22.9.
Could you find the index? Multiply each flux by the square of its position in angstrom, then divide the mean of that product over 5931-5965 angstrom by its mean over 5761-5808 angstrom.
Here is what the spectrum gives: 1.0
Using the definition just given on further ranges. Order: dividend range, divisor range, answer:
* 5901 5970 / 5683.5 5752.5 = 1.01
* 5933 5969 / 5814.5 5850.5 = 0.95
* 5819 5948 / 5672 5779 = 1.03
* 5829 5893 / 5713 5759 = 0.99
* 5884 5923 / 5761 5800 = 0.97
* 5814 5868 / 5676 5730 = 1.09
